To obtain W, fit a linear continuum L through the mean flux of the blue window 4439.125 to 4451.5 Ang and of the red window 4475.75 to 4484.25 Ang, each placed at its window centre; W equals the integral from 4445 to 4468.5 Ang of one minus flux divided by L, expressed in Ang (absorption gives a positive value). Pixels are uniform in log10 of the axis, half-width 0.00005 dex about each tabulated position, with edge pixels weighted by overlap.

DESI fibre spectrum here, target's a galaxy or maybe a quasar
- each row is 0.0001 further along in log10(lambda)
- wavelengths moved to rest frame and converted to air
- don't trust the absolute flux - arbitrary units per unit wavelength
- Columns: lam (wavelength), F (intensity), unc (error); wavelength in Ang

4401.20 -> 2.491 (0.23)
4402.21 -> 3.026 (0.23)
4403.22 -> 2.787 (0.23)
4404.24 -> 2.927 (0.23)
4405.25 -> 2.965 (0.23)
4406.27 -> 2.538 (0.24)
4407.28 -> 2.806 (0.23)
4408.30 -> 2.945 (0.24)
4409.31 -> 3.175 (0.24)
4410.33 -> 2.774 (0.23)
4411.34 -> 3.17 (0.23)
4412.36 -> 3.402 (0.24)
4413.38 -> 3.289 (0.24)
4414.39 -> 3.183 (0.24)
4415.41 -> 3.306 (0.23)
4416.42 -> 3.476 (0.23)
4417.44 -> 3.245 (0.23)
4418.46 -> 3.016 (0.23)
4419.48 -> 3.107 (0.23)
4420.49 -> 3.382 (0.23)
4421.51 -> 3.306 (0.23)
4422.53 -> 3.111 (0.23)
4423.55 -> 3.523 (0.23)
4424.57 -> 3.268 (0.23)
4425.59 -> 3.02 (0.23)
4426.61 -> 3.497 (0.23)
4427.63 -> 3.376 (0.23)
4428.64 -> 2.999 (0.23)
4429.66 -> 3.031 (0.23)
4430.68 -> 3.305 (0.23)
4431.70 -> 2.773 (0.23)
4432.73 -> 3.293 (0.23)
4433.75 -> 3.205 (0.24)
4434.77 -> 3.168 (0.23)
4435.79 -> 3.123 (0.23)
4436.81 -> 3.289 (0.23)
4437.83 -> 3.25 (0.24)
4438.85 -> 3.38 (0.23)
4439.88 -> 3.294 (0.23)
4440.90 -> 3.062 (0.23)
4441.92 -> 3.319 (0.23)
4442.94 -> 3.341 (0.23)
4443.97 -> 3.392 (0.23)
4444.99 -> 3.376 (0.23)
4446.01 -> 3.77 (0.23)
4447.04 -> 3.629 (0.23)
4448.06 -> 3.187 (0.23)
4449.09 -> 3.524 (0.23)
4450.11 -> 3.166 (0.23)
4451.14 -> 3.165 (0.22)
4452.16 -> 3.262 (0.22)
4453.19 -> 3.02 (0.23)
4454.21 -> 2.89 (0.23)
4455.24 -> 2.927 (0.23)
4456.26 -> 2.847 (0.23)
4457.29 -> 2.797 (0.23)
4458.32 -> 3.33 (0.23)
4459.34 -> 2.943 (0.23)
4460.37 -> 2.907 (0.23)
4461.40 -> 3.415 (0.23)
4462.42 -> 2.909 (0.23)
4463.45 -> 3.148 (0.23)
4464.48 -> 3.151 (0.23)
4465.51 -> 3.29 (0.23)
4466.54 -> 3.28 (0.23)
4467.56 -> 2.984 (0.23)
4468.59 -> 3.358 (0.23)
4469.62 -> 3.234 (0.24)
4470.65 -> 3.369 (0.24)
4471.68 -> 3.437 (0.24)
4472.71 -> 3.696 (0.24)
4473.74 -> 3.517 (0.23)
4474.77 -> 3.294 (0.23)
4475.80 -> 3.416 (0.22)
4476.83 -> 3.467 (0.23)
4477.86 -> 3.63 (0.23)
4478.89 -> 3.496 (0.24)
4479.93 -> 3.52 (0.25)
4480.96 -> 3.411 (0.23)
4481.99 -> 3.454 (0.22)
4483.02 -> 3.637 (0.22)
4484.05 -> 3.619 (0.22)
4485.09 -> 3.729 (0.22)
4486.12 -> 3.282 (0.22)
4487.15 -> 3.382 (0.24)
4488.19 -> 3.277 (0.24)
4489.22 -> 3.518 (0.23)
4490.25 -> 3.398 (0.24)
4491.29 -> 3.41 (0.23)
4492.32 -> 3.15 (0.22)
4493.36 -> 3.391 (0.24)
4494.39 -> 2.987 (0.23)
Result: 1.64 Ang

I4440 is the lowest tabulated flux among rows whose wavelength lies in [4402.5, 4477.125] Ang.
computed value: 2.538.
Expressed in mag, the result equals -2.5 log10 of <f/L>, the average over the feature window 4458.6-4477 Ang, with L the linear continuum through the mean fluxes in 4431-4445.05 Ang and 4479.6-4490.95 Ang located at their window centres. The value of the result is 0.04 mag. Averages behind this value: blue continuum 3.23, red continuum 3.47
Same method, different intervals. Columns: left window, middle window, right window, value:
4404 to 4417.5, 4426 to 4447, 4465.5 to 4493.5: -0.02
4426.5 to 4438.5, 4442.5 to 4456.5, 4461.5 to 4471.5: -0.02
